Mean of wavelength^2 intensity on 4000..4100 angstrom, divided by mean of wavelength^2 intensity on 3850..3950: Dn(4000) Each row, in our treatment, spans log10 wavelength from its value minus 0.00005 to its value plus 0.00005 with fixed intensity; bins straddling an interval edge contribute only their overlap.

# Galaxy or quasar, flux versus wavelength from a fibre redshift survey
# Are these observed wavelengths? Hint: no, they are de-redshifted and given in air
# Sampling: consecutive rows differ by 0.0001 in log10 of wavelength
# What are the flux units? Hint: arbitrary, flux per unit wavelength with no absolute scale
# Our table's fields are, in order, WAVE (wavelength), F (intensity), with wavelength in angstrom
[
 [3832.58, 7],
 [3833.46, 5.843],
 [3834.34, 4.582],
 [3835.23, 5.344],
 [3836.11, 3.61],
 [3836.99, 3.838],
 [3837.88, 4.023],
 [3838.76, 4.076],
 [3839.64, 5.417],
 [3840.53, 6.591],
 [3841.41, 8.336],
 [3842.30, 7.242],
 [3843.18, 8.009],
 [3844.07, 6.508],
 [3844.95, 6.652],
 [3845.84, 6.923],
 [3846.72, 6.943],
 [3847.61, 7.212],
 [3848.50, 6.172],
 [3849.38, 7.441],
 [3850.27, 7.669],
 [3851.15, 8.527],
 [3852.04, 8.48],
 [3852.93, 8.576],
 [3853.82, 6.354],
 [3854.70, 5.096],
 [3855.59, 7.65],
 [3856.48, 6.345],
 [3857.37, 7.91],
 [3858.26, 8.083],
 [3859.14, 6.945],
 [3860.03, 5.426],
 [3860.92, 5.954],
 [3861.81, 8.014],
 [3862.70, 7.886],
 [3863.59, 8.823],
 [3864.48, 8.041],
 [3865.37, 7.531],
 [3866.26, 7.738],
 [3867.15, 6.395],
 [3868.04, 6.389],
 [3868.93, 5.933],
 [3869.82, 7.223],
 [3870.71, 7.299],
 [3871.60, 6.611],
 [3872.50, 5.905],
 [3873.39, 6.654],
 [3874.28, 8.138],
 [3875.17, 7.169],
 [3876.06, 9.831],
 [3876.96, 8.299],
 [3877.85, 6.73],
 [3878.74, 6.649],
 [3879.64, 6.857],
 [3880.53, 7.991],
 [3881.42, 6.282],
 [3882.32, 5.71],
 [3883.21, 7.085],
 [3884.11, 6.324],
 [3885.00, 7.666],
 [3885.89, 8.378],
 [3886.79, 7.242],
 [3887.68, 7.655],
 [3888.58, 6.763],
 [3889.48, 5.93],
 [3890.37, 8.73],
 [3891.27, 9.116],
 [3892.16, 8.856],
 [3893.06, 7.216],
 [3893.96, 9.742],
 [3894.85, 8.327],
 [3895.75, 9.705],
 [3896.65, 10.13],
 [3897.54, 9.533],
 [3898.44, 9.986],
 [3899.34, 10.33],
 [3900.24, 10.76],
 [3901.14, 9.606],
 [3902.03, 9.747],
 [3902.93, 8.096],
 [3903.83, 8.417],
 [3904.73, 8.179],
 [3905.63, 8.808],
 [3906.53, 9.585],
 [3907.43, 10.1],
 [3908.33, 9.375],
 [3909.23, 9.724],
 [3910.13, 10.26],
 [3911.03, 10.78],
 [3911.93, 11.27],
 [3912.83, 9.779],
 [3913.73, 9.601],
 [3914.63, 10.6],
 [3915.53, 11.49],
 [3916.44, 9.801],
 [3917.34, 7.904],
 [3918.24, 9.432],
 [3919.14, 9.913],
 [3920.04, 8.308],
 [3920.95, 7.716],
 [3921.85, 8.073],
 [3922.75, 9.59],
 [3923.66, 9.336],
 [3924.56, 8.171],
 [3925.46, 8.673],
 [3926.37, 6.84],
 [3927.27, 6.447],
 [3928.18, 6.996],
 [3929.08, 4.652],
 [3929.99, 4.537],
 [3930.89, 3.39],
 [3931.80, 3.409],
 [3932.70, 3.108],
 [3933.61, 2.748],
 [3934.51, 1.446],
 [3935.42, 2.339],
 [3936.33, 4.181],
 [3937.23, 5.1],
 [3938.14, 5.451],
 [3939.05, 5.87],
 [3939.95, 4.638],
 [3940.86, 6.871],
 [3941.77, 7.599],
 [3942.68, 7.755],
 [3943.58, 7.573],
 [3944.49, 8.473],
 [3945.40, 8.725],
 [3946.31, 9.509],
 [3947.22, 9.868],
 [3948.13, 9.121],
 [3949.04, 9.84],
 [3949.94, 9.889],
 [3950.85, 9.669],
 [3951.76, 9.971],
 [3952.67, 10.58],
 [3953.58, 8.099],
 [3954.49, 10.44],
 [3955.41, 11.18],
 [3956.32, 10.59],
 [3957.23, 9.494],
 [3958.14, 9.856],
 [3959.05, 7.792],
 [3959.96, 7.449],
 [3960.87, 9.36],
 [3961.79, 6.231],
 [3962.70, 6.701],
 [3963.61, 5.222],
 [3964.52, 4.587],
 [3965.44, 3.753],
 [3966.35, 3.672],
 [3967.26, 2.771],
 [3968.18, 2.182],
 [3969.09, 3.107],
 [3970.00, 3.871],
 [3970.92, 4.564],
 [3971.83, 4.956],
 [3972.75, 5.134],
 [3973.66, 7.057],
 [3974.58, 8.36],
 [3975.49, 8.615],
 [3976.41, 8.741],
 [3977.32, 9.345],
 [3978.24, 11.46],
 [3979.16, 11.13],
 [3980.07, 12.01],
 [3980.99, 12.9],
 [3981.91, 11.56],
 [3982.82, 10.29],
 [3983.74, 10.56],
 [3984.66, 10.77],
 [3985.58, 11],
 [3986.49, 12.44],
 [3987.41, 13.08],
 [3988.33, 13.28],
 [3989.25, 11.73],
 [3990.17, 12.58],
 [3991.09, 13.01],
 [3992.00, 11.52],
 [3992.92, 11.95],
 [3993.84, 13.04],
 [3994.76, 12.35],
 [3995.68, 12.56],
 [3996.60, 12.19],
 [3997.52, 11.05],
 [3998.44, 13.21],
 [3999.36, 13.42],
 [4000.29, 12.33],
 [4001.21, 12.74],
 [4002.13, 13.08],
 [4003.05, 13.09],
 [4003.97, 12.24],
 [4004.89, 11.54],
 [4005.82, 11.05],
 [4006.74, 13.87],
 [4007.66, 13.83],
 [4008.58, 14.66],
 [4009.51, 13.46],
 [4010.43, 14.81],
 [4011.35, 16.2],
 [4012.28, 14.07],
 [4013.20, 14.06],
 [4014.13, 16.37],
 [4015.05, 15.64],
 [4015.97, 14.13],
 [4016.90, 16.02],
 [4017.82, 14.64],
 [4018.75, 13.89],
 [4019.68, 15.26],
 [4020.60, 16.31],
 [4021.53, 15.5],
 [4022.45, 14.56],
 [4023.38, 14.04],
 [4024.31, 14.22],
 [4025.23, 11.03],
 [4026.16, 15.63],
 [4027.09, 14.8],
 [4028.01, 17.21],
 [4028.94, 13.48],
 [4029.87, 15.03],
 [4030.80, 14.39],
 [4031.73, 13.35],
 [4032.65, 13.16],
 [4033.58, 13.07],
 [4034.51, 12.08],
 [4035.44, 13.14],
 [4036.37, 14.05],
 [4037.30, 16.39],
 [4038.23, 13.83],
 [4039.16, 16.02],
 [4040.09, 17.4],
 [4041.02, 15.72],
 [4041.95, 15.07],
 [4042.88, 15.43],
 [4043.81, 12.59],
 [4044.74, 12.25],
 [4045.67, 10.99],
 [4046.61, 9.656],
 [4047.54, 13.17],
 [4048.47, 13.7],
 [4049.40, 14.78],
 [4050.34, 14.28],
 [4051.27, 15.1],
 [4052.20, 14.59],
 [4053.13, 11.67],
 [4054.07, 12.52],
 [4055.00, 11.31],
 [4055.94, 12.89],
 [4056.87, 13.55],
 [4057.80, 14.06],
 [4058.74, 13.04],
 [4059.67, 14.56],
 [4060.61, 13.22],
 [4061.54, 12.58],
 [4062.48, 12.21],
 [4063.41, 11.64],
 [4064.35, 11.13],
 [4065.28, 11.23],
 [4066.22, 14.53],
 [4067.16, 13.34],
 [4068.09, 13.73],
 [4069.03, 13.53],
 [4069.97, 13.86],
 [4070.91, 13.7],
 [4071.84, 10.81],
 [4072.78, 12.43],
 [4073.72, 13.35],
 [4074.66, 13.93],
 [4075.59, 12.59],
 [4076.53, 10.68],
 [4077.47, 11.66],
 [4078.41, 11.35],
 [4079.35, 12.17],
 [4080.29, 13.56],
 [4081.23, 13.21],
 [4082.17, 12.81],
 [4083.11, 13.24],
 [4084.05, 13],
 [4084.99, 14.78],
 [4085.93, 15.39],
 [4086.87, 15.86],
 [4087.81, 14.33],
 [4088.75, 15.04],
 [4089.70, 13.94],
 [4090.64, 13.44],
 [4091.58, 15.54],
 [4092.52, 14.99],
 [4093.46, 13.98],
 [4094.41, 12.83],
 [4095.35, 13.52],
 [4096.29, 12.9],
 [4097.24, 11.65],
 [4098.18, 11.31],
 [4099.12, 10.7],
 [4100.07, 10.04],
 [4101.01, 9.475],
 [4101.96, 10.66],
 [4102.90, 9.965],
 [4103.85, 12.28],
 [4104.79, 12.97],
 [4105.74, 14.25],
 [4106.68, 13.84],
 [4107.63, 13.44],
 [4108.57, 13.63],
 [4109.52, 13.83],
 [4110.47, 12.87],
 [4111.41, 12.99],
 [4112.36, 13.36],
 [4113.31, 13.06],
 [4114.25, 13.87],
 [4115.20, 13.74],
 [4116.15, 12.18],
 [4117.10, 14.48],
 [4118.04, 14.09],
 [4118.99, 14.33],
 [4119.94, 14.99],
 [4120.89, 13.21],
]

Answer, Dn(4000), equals 1.90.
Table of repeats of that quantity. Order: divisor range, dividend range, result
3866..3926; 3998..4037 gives 1.76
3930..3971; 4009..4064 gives 2.21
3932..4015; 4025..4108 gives 1.46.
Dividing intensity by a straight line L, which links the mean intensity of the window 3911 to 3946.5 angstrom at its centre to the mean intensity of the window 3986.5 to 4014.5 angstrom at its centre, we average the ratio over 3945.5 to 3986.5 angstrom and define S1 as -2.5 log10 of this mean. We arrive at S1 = 0.214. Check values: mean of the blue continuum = 7.14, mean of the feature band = 8.31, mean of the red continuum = 13.1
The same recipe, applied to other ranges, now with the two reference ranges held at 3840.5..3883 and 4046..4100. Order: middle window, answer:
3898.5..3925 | -0.11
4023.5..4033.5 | -0.19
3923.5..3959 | 0.29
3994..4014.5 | -0.18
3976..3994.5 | -0.10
